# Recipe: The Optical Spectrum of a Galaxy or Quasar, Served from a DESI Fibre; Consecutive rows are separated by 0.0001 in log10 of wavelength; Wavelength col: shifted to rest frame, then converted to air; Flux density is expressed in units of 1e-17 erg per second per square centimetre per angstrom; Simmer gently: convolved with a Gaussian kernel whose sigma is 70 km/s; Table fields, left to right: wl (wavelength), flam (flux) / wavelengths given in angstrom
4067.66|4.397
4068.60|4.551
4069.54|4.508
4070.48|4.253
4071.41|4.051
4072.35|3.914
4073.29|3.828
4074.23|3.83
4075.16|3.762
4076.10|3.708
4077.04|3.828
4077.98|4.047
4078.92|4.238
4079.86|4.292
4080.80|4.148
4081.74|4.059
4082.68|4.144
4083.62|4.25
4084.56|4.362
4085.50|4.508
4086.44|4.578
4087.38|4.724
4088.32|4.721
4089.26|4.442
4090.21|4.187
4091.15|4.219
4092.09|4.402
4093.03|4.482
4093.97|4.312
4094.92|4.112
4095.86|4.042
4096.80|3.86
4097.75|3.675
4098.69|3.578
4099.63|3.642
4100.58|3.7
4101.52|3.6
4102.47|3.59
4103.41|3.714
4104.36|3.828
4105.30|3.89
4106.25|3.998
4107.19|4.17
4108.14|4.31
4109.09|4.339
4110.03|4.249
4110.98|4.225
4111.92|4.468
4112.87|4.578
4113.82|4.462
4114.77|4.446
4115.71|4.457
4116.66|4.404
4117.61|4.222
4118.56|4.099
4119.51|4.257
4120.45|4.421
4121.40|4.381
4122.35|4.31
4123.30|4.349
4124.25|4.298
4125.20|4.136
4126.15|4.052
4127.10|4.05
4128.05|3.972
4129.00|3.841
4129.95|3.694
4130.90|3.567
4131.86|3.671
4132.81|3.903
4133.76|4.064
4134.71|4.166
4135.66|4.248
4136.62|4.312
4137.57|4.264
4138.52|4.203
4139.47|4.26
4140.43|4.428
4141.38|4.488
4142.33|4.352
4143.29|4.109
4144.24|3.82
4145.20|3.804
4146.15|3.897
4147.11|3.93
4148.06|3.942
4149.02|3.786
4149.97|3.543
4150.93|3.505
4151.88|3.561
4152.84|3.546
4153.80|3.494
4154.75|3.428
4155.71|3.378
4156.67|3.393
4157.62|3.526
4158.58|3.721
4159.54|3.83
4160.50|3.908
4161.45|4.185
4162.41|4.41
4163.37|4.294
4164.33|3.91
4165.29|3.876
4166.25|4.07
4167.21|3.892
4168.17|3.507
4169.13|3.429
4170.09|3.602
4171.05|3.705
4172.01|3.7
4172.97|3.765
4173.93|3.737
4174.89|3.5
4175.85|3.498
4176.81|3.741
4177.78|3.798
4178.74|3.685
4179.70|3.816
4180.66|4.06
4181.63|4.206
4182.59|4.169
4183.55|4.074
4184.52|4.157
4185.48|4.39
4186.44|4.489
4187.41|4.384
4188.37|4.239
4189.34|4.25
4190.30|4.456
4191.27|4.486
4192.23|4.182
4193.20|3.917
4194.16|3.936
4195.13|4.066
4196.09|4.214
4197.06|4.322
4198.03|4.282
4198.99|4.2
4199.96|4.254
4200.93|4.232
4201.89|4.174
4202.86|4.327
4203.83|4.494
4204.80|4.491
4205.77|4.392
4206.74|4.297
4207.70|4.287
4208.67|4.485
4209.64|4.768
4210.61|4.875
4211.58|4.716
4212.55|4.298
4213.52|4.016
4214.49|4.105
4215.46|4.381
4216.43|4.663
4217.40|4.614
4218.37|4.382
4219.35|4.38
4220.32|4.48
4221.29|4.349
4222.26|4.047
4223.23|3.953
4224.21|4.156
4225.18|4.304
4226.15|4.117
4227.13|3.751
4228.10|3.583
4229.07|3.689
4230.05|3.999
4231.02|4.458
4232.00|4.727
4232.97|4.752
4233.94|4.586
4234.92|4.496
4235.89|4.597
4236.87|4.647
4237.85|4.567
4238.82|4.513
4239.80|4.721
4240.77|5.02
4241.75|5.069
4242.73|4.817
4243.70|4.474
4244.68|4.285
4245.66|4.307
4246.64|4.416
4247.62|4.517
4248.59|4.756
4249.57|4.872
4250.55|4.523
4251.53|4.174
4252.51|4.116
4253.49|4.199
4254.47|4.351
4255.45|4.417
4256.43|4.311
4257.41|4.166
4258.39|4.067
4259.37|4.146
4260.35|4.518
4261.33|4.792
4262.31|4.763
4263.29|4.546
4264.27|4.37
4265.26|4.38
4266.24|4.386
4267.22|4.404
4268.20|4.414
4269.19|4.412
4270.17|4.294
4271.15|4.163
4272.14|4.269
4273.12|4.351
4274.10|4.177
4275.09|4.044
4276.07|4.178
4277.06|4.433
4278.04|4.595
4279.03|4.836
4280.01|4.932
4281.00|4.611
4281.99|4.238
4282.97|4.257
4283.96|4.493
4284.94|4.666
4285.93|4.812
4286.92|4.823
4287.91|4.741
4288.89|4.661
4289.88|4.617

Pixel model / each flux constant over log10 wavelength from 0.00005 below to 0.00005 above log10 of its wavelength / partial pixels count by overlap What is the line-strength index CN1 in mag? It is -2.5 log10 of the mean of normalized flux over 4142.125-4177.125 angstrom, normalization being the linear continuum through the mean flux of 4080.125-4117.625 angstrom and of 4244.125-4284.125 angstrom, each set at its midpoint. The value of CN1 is 0.135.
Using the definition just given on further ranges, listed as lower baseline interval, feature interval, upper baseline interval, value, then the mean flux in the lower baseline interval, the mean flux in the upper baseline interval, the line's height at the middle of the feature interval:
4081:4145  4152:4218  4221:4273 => 0.06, 4.16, 4.39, 4.28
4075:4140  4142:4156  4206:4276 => 0.13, 4.14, 4.39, 4.22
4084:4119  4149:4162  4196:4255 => 0.18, 4.18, 4.4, 4.27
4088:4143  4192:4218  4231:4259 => 0.02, 4.14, 4.51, 4.4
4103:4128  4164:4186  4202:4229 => 0.12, 4.23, 4.31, 4.28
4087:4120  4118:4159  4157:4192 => 0.03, 4.15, 3.96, 4.06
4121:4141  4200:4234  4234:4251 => 0.04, 4.1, 4.62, 4.5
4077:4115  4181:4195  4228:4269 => 0.03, 4.16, 4.46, 4.34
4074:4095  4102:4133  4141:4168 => -0.02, 4.24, 3.84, 4.05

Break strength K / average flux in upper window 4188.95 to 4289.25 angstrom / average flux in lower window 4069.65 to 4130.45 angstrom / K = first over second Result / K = 1.06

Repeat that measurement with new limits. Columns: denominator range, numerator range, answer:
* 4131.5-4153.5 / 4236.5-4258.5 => 1.13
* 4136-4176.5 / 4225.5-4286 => 1.15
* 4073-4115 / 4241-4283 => 1.08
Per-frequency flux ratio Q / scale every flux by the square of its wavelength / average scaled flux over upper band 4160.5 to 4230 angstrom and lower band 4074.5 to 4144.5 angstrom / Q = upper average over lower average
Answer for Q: 1.04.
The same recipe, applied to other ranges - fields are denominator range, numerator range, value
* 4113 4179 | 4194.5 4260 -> 1.15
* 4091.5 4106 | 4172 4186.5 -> 1.04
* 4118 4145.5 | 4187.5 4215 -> 1.08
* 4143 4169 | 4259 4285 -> 1.24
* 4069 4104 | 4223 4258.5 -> 1.16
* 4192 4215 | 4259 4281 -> 1.06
